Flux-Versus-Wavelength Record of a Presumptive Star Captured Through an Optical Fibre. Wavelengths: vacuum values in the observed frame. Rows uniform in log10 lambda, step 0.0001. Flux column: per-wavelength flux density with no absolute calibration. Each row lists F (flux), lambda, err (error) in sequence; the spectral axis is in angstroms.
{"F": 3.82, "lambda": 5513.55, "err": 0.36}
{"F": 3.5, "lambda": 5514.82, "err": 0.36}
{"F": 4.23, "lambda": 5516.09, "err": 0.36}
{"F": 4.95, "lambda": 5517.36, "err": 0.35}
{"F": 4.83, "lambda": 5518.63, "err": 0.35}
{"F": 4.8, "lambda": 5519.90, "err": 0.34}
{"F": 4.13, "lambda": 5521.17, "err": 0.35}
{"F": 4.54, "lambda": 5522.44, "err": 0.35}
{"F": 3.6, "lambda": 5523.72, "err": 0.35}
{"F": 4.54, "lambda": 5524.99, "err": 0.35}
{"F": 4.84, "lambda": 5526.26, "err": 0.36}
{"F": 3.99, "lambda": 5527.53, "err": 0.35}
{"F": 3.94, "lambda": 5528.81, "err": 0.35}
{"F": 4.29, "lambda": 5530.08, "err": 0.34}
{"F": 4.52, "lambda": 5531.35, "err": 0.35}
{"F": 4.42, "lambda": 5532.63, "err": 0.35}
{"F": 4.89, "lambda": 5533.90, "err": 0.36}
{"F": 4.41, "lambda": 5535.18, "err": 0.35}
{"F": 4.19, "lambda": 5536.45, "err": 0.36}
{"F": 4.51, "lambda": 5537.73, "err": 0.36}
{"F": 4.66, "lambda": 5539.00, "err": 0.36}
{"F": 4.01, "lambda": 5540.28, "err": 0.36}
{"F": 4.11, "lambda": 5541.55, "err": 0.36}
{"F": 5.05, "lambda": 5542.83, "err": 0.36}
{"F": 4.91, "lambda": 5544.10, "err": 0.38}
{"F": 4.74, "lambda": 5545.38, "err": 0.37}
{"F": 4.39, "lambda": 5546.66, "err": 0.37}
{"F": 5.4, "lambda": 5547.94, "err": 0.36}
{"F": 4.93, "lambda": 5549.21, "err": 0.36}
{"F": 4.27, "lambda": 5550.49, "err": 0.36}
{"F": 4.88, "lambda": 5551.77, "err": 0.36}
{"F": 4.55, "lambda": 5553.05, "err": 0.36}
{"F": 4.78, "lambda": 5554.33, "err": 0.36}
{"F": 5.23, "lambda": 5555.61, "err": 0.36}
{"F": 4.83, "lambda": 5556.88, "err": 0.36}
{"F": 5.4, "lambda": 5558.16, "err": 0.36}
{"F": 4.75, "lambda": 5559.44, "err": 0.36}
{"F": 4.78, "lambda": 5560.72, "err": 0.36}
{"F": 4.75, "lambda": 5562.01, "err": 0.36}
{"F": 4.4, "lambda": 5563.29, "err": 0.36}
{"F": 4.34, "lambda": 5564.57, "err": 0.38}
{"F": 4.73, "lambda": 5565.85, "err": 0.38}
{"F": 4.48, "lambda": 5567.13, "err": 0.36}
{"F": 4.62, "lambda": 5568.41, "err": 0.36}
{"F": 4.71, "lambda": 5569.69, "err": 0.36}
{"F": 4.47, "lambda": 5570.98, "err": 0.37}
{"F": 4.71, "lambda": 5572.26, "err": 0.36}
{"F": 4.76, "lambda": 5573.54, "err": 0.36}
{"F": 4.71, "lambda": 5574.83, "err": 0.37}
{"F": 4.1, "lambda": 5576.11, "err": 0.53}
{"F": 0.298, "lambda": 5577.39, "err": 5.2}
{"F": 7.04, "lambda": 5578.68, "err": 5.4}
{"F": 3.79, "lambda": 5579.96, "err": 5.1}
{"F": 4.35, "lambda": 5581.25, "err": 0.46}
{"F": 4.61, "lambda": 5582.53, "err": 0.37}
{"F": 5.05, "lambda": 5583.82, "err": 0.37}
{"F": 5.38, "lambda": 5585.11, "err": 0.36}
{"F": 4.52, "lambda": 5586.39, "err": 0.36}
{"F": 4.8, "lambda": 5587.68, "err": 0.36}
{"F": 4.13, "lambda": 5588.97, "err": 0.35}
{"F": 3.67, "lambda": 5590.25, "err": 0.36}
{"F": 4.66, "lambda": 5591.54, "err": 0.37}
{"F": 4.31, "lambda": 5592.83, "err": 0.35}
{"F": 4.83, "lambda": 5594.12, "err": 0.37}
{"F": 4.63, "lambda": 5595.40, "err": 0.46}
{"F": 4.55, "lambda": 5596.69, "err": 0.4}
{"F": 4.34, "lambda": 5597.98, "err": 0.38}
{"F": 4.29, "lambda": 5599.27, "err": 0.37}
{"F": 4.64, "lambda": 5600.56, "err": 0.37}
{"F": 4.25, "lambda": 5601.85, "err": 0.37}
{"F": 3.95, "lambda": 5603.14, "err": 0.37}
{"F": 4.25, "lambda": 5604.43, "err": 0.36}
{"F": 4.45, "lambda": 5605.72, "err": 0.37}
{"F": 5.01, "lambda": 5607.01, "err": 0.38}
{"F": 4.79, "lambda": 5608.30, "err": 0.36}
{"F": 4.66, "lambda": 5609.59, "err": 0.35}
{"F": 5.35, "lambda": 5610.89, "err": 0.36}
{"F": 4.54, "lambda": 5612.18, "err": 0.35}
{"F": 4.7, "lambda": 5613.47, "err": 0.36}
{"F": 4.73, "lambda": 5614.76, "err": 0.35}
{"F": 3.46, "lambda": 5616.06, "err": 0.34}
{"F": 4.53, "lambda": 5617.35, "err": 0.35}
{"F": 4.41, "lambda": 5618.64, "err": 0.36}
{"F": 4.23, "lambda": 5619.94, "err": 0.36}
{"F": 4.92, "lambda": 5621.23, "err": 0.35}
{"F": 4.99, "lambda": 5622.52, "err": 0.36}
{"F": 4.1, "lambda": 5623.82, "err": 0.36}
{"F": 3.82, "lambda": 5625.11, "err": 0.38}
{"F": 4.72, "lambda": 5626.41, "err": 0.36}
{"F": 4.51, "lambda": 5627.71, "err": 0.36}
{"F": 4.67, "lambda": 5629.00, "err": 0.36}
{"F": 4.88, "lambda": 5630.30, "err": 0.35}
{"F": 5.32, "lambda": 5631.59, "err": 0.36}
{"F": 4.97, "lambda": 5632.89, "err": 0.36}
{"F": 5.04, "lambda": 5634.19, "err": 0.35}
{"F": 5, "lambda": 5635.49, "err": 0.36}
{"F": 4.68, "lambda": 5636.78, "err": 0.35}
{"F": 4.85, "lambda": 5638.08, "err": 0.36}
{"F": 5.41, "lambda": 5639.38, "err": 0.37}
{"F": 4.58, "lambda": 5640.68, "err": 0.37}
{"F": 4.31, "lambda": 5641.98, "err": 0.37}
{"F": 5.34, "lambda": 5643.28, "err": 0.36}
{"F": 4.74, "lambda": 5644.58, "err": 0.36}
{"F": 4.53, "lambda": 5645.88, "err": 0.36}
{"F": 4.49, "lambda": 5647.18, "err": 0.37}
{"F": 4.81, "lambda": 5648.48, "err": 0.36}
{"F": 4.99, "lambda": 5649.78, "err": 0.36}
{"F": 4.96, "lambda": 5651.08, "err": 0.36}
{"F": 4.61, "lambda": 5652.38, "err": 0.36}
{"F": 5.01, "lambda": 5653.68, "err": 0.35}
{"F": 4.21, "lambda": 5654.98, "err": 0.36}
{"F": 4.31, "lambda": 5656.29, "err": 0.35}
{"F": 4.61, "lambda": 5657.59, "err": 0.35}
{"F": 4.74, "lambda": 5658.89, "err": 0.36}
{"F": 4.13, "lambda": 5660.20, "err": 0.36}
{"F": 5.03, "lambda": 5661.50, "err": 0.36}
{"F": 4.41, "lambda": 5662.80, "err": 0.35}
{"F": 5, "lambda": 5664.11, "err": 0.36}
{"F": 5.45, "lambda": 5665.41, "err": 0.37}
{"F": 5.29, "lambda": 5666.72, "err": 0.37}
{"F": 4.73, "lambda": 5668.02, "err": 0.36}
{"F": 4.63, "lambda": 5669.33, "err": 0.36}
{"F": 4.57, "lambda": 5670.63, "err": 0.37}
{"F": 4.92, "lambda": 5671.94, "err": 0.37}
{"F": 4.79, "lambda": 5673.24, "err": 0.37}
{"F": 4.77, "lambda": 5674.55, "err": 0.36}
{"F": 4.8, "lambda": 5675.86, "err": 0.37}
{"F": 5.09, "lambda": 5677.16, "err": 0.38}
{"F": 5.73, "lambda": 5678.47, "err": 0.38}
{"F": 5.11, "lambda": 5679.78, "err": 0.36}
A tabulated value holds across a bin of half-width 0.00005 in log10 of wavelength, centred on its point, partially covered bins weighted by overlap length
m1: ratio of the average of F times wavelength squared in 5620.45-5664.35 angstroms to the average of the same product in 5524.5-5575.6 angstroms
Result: 1.06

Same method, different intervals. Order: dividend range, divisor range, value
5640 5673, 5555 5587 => 1.06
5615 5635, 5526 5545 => 1.06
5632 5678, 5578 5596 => 1.05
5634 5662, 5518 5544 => 1.12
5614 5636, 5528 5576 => 1.02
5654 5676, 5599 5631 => 1.07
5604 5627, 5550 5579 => 1.01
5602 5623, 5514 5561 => 1.03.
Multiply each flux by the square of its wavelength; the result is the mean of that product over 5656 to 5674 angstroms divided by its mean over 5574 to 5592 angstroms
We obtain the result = 1.12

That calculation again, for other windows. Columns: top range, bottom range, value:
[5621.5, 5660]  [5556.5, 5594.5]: 1.07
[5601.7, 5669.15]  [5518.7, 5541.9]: 1.11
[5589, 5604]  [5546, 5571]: 0.93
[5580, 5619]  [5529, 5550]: 1.01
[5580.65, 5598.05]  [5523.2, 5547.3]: 1.05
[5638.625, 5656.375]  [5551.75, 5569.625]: 1.03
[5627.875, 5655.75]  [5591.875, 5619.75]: 1.08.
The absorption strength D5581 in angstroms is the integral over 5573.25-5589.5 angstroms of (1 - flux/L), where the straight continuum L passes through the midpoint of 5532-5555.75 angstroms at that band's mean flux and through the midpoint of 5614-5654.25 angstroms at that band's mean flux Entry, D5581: 0.8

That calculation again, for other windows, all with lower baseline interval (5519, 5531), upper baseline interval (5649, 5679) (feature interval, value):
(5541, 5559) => -1.71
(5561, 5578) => 0.82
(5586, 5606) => 0.79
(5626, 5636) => -0.42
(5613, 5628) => 0.76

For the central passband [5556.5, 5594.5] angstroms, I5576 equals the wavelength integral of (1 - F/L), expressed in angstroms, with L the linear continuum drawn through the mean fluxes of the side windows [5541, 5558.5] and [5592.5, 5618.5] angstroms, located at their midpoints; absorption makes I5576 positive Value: 1.2 angstroms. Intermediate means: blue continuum 4.81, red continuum 4.51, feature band 4.53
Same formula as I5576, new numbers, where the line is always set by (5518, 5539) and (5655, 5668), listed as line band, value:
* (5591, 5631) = 0.8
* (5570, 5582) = 0.7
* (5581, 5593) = 0.0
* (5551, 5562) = -1.0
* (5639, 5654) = -0.3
